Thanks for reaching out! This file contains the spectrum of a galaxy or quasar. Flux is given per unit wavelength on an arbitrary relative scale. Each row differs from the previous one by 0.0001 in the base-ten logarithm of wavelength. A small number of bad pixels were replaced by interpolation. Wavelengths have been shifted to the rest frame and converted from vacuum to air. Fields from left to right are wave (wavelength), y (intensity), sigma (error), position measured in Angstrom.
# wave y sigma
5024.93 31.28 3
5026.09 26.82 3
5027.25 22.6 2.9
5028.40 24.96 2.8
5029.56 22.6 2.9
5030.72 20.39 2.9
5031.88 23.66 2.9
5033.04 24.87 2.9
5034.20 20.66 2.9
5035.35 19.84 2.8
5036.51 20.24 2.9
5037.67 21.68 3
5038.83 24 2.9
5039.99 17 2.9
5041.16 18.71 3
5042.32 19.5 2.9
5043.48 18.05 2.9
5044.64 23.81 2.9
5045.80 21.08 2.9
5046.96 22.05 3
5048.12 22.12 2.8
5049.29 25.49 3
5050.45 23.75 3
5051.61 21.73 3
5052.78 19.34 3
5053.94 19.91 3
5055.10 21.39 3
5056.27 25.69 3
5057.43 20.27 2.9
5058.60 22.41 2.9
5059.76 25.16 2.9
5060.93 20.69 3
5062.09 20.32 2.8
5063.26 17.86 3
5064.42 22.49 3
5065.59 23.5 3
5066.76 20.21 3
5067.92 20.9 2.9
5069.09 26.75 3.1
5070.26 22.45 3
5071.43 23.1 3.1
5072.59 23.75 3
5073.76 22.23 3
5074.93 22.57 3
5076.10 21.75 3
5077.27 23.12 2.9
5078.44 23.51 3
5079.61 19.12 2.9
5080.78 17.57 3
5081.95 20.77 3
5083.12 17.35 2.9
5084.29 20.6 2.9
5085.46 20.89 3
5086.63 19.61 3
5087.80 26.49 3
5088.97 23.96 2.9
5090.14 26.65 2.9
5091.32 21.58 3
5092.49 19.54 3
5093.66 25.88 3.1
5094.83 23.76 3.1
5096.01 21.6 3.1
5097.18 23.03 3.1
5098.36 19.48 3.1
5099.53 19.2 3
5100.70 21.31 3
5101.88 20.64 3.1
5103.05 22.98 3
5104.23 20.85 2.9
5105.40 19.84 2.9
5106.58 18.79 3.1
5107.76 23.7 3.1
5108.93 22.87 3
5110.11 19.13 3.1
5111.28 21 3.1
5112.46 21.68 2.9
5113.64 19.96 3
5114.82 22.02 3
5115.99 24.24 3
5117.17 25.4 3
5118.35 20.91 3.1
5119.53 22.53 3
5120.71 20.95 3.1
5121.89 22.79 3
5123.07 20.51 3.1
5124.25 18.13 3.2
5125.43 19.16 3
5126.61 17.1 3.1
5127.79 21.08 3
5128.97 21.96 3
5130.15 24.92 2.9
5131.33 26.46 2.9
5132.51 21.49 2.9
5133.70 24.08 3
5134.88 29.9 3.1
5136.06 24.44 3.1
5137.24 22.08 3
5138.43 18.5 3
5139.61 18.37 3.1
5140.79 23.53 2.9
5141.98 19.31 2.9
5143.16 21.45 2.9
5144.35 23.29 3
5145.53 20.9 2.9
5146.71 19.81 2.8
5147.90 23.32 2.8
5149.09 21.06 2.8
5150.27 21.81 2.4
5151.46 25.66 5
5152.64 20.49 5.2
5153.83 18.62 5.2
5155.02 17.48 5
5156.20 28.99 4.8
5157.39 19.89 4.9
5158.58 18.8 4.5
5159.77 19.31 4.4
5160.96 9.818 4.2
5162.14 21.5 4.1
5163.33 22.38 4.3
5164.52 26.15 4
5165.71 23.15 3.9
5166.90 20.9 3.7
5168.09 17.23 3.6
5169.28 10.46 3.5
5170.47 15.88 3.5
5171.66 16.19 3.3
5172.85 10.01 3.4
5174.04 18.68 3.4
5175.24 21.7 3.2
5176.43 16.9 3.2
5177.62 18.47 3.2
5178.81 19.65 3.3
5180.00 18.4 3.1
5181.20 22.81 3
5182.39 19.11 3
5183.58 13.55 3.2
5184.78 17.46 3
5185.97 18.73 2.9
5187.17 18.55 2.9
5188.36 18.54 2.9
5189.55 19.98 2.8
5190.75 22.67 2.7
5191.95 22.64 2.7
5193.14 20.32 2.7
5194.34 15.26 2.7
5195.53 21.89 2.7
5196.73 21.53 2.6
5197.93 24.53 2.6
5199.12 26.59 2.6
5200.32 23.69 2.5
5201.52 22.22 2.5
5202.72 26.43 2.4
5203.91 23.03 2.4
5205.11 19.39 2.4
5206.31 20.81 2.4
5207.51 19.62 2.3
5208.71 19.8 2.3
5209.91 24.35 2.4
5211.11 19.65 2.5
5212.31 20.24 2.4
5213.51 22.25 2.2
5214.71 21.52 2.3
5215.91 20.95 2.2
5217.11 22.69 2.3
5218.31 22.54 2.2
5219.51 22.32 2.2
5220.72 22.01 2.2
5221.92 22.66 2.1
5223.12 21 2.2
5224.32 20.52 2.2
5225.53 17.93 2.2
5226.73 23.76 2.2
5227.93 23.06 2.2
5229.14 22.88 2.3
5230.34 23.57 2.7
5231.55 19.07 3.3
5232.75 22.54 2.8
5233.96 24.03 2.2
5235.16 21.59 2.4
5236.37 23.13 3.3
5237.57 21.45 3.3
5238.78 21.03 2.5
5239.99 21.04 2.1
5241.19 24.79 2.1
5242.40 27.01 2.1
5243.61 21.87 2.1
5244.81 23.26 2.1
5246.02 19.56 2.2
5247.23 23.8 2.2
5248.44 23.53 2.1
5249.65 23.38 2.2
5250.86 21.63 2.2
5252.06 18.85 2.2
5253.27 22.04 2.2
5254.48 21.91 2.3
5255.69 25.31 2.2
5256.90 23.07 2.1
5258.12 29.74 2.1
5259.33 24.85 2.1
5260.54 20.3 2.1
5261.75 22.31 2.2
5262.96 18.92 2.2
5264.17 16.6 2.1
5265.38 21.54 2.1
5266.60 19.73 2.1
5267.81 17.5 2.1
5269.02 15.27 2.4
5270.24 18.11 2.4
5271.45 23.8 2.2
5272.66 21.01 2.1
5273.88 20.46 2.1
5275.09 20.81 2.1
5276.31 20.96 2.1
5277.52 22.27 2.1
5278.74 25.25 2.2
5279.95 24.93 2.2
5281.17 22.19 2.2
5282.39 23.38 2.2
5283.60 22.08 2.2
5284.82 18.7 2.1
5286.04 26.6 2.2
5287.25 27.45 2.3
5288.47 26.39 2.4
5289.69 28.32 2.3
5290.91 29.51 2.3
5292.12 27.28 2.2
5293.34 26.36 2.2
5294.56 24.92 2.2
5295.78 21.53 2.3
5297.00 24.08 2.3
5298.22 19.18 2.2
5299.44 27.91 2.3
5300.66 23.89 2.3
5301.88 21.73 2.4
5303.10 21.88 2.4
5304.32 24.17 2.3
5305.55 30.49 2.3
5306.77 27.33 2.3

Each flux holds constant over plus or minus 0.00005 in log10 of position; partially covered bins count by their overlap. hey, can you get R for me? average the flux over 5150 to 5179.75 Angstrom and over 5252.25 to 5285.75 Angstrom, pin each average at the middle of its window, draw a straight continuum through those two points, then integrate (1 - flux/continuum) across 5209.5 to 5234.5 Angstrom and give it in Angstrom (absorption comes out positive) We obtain -1.7 Angstrom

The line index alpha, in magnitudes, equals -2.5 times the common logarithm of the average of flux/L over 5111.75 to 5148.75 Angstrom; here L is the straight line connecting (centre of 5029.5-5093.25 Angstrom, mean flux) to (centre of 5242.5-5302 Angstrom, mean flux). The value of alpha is 0.01 mag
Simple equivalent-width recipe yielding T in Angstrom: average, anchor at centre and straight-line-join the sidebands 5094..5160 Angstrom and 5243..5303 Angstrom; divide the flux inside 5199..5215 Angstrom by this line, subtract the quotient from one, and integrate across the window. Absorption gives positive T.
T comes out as 0.18 Angstrom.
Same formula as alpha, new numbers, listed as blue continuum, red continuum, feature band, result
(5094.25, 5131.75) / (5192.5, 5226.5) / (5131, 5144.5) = -0.055 mag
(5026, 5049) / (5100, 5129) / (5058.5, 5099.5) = -0.029 mag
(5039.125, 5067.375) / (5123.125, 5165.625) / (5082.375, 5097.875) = -0.046 mag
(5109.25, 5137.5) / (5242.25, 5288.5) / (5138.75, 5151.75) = 0.032 mag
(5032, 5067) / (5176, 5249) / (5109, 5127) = 0.017 mag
